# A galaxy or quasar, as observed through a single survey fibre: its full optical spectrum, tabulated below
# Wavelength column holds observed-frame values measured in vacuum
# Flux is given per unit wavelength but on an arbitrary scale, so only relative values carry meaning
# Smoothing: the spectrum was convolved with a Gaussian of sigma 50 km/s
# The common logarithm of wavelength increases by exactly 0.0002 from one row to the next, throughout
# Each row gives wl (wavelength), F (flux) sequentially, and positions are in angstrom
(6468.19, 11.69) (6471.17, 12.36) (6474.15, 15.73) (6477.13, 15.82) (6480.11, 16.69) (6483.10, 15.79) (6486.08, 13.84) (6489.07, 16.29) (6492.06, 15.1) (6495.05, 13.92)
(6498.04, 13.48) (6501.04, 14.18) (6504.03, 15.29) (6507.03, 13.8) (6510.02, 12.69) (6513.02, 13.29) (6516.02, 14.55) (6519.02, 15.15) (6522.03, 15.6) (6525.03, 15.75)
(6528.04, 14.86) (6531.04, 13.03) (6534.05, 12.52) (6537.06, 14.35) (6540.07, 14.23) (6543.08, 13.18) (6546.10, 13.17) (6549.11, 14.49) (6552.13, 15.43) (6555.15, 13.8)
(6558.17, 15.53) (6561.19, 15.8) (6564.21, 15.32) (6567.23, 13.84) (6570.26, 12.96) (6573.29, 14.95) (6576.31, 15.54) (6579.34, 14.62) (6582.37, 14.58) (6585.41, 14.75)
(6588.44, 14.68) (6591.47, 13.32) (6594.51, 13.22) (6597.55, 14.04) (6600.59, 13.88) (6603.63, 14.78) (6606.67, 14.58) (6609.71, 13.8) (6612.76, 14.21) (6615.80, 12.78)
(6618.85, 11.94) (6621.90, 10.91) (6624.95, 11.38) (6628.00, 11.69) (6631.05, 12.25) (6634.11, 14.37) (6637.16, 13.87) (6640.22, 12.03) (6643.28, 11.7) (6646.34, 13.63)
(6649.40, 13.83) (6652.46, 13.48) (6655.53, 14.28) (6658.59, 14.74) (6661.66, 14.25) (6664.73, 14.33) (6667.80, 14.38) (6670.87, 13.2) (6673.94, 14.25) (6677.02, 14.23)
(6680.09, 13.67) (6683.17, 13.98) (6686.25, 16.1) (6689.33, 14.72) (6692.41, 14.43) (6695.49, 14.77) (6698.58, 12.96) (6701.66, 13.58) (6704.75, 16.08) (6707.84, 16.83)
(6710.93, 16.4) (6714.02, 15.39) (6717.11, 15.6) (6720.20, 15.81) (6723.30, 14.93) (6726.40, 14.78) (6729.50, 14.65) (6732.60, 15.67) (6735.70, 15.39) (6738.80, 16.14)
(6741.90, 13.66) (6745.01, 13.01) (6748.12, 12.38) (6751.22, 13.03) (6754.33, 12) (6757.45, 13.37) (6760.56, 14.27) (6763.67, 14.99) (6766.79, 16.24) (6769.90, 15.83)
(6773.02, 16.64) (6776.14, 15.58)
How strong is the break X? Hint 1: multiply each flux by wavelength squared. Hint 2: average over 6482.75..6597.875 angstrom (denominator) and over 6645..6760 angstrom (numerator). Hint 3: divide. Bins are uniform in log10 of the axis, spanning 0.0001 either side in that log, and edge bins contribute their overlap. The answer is 1.05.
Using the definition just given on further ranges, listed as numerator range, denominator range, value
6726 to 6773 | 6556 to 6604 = 1.05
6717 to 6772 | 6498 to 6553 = 1.10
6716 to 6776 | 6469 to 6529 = 1.08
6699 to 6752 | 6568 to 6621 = 1.11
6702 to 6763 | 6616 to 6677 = 1.14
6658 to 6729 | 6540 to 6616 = 1.07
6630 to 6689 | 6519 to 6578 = 0.99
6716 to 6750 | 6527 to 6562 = 1.10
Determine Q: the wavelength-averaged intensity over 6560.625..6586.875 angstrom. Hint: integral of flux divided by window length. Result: 14.7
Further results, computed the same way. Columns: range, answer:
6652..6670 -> 14.2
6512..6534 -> 14.5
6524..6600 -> 14.3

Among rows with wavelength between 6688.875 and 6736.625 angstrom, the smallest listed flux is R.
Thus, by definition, 12.96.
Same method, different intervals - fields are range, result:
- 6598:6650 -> 10.91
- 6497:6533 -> 12.69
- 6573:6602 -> 13.22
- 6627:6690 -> 11.69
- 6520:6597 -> 12.52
